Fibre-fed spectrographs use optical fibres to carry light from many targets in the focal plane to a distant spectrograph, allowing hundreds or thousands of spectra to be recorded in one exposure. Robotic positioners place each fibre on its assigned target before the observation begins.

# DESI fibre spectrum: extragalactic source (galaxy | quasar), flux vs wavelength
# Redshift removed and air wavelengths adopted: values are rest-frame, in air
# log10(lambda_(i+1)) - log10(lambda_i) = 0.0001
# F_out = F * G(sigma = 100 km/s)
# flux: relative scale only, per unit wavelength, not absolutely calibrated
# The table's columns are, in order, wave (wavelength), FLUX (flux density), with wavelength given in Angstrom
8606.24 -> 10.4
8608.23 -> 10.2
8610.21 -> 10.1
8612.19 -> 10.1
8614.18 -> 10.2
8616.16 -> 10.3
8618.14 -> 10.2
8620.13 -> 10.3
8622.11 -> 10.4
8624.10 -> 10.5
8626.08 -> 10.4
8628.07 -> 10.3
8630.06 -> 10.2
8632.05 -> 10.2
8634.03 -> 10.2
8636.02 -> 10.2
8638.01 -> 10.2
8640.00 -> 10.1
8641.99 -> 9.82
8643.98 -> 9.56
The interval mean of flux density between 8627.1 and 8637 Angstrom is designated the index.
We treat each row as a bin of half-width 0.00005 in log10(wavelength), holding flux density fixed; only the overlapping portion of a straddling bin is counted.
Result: 10.2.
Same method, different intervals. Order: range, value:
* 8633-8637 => 10.2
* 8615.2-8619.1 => 10.3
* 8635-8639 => 10.2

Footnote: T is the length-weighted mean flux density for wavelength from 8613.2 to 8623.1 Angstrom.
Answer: 10.3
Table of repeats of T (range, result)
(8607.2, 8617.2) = 10.2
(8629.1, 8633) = 10.2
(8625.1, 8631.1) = 10.3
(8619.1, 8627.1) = 10.4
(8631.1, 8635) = 10.2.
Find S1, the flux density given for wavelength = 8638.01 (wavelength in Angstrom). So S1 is 10.2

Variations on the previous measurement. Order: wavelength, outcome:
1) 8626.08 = 10.4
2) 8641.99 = 9.82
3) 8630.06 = 10.2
